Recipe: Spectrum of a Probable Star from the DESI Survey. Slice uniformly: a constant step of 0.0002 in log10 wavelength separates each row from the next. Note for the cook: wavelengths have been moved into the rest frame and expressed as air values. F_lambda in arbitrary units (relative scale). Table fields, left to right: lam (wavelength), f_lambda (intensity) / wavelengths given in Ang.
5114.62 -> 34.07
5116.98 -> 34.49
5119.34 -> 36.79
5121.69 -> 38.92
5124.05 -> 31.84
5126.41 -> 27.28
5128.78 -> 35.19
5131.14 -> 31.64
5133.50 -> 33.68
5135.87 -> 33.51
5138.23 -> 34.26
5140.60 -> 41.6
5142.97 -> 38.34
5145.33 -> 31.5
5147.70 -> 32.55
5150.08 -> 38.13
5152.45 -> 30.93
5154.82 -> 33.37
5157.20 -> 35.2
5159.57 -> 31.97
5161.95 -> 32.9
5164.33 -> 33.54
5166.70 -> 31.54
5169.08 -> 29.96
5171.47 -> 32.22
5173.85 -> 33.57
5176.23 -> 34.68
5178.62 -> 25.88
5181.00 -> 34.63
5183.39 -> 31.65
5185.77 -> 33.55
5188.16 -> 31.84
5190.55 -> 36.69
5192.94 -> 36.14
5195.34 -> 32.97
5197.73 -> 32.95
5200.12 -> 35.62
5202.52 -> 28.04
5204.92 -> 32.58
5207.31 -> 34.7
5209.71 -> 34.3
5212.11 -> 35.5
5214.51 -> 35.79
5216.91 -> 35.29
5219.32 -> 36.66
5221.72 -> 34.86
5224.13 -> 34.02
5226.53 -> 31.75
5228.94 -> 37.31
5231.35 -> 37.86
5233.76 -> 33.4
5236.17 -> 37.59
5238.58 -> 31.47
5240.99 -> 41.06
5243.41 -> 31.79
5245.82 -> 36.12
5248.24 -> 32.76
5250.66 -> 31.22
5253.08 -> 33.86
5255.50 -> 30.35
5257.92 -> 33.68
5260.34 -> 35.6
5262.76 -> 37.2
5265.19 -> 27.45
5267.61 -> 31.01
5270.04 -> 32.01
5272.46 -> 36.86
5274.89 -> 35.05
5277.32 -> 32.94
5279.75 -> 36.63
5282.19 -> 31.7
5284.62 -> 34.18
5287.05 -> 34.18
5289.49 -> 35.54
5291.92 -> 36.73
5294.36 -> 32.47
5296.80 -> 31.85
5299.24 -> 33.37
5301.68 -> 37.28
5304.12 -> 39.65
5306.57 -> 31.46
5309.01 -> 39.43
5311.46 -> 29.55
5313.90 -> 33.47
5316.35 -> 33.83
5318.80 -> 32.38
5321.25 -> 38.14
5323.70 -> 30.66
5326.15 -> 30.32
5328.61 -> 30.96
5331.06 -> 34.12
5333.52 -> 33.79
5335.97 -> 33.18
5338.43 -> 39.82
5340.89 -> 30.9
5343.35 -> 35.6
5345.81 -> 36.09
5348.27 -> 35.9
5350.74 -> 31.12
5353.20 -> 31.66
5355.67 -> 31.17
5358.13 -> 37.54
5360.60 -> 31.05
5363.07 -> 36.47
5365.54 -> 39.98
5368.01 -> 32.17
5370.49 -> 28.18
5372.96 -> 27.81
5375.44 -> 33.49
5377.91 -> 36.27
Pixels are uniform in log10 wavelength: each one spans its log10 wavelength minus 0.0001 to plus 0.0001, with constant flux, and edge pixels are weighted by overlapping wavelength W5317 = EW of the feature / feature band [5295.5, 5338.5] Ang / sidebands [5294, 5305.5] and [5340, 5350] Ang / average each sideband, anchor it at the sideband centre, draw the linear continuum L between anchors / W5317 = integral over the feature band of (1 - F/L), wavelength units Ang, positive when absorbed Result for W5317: 1.2 Ang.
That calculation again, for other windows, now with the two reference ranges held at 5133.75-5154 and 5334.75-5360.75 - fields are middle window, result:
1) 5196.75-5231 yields 0.36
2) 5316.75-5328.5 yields 0.51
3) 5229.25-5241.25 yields -0.47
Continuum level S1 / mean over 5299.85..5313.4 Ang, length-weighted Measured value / 35.3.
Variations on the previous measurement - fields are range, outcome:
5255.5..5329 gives 33.8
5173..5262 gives 34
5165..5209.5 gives 32.8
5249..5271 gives 32.5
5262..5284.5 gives 33.4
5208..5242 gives 35.4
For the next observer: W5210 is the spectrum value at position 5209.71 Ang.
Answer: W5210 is 34.3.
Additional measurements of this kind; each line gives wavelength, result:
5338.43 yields 39.82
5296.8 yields 31.85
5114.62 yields 34.07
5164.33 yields 33.54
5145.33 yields 31.5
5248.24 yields 32.76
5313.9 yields 33.47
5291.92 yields 36.73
